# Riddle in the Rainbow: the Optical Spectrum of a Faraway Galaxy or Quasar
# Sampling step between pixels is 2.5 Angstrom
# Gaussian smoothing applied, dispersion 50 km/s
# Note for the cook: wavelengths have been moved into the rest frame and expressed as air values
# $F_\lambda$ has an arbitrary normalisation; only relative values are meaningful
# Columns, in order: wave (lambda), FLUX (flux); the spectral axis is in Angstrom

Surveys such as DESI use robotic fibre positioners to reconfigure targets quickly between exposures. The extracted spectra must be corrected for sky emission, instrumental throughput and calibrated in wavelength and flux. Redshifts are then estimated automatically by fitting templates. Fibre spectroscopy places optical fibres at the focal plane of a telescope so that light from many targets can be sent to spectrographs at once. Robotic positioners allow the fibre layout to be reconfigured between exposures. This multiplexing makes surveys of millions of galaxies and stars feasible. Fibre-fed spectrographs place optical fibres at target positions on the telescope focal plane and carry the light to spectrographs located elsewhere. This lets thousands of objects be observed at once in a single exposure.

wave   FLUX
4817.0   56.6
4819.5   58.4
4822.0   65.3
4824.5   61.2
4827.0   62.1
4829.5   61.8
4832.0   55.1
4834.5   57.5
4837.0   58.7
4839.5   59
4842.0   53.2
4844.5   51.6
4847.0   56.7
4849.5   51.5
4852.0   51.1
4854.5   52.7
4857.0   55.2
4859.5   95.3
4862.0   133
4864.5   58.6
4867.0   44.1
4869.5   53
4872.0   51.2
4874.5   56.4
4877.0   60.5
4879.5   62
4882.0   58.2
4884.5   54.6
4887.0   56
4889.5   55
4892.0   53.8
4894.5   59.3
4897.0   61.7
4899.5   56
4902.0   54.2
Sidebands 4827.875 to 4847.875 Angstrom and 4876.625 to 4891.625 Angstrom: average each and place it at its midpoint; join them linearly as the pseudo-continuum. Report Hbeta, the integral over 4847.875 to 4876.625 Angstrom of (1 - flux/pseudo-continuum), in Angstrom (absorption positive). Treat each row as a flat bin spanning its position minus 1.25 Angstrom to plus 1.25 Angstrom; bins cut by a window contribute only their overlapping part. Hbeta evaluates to -3.3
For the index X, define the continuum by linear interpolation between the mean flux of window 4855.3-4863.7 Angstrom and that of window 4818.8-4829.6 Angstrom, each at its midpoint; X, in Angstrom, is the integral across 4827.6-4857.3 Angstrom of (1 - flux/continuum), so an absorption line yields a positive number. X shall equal 7.9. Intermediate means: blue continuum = 61.9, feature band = 55.5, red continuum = 90.3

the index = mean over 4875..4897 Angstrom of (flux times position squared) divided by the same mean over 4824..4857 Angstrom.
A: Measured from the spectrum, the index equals 1.0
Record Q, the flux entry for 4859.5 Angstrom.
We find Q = 95.3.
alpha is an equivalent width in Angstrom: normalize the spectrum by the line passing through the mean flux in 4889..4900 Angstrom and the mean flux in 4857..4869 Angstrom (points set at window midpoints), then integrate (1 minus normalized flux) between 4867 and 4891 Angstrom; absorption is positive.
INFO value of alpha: 4.1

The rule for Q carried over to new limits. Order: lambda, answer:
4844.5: 51.6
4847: 56.7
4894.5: 59.3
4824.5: 61.2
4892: 53.8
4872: 51.2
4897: 61.7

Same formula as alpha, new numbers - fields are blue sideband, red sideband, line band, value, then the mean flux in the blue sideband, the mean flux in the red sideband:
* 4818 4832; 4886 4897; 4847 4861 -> -0.70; 61.1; 56.7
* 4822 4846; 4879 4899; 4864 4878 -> 0.98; 58.2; 57.4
